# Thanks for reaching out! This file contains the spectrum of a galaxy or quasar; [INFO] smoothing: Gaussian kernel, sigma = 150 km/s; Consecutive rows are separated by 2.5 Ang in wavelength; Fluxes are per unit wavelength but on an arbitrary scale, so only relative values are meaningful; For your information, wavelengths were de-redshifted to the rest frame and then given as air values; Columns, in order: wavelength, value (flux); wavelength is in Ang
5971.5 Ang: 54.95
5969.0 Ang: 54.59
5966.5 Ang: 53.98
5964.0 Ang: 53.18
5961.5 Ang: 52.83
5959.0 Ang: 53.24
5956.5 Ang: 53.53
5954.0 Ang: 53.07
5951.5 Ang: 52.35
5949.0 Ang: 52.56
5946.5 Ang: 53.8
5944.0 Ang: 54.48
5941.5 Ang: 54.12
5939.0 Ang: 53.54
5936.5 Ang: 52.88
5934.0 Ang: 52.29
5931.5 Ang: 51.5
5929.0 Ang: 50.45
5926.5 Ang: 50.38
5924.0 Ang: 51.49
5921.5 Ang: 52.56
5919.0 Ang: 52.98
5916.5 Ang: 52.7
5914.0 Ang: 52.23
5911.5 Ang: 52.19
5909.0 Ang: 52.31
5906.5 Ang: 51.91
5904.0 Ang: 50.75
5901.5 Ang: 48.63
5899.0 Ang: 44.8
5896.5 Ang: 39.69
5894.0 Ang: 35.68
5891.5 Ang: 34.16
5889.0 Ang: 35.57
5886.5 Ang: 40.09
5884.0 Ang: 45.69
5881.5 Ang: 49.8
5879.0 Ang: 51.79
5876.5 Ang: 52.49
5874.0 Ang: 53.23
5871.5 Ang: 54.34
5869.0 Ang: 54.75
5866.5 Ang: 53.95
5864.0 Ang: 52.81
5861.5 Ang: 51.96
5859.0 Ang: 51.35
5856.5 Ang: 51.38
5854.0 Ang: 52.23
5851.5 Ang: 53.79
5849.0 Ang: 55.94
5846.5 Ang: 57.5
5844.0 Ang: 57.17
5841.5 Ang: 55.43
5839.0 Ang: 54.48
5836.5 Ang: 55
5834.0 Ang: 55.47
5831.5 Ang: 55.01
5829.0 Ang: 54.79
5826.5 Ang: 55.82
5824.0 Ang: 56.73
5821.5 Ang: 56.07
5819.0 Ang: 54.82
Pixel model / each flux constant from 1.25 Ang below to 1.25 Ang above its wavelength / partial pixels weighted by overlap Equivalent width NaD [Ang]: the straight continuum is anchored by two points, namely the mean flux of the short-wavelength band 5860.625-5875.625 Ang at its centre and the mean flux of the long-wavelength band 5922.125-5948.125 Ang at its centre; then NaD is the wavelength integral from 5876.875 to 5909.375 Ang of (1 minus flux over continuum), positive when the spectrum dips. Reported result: 5.2 Ang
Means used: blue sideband 53.5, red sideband 52.5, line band 44.7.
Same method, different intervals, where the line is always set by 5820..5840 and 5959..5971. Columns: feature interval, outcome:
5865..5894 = 4.0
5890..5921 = 4.0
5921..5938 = 0.8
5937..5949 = 0.0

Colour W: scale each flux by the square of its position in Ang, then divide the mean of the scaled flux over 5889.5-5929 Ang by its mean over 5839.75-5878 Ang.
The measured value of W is 0.91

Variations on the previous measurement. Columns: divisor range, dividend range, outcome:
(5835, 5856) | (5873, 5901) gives 0.81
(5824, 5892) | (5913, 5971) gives 1.05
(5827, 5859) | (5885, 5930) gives 0.88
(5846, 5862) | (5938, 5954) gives 1.03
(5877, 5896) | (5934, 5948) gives 1.30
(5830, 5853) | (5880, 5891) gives 0.78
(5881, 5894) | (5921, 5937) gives 1.31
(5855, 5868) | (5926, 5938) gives 1.01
